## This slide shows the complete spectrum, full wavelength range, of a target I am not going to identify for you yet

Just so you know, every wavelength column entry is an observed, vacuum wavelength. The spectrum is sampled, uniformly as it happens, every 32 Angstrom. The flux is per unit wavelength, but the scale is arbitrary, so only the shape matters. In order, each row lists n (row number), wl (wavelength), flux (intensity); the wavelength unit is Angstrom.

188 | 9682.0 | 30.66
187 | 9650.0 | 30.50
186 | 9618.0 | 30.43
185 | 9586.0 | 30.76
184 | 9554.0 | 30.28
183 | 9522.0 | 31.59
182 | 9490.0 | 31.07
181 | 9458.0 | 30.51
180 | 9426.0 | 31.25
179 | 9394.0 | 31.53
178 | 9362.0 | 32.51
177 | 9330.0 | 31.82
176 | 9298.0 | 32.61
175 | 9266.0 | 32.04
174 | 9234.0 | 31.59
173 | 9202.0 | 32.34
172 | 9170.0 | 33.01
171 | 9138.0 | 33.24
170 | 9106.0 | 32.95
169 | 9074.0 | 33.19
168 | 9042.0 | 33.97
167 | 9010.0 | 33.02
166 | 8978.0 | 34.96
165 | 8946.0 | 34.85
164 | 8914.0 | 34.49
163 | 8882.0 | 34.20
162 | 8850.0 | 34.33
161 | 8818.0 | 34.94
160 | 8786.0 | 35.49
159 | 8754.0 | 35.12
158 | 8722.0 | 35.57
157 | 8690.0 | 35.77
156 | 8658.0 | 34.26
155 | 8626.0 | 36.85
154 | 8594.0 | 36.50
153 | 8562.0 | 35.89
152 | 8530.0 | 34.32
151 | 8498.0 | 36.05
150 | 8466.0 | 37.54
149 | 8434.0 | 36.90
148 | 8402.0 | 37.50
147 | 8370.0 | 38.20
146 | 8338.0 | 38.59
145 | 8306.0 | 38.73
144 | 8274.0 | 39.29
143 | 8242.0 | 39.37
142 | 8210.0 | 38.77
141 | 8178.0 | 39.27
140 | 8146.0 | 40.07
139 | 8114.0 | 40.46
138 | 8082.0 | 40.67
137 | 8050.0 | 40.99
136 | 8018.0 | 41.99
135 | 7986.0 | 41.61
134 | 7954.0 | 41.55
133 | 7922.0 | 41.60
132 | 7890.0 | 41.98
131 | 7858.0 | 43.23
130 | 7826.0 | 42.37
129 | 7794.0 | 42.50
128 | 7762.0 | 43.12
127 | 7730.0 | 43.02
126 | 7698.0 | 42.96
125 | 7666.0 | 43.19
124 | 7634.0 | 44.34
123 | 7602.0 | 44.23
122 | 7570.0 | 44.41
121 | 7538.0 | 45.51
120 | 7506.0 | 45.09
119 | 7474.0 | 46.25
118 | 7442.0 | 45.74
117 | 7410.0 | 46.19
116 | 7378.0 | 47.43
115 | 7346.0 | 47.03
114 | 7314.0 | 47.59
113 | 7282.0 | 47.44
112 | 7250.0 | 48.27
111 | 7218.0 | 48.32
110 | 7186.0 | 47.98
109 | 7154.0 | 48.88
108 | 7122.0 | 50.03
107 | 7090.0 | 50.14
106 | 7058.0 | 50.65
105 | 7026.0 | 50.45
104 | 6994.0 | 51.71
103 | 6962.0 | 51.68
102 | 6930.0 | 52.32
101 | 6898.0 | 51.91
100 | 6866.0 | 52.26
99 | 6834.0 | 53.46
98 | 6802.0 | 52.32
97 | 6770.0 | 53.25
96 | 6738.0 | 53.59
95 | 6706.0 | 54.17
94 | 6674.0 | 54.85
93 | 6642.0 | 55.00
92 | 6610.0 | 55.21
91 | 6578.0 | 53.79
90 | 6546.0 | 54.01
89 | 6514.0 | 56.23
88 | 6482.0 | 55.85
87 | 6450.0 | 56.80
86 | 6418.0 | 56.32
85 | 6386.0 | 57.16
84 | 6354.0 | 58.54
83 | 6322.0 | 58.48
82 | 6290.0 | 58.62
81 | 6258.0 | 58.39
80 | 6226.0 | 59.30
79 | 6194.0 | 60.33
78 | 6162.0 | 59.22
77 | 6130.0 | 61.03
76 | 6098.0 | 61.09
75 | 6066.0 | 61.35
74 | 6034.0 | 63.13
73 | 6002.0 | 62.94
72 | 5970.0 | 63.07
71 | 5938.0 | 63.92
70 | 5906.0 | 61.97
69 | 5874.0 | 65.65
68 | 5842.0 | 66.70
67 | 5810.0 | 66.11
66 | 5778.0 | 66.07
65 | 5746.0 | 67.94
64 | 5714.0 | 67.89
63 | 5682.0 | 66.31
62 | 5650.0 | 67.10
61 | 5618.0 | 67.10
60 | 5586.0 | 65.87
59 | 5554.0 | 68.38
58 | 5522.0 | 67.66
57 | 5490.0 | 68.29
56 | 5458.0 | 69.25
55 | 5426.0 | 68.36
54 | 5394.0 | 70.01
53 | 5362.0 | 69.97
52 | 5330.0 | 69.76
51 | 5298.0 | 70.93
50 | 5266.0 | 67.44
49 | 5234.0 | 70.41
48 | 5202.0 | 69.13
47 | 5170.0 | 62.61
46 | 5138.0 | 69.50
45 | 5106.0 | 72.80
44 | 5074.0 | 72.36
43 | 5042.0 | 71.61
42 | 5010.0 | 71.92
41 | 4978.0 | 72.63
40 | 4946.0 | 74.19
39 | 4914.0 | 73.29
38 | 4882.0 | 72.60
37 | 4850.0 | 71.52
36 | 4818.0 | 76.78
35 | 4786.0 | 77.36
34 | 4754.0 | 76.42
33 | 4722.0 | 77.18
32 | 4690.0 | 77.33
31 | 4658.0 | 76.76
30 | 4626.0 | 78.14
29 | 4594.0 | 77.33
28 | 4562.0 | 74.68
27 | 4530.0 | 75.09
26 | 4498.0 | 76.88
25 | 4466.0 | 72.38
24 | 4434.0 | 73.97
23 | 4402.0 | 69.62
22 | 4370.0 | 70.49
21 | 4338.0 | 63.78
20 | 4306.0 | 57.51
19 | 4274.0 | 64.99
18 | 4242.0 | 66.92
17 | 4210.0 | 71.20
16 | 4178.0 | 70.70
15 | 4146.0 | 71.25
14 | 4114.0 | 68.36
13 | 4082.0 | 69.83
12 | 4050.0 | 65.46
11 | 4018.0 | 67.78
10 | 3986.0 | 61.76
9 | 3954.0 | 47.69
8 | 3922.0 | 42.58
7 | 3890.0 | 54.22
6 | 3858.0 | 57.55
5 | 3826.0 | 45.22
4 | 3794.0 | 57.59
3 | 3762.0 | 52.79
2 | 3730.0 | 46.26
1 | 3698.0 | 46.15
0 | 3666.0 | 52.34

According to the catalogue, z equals 0.00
